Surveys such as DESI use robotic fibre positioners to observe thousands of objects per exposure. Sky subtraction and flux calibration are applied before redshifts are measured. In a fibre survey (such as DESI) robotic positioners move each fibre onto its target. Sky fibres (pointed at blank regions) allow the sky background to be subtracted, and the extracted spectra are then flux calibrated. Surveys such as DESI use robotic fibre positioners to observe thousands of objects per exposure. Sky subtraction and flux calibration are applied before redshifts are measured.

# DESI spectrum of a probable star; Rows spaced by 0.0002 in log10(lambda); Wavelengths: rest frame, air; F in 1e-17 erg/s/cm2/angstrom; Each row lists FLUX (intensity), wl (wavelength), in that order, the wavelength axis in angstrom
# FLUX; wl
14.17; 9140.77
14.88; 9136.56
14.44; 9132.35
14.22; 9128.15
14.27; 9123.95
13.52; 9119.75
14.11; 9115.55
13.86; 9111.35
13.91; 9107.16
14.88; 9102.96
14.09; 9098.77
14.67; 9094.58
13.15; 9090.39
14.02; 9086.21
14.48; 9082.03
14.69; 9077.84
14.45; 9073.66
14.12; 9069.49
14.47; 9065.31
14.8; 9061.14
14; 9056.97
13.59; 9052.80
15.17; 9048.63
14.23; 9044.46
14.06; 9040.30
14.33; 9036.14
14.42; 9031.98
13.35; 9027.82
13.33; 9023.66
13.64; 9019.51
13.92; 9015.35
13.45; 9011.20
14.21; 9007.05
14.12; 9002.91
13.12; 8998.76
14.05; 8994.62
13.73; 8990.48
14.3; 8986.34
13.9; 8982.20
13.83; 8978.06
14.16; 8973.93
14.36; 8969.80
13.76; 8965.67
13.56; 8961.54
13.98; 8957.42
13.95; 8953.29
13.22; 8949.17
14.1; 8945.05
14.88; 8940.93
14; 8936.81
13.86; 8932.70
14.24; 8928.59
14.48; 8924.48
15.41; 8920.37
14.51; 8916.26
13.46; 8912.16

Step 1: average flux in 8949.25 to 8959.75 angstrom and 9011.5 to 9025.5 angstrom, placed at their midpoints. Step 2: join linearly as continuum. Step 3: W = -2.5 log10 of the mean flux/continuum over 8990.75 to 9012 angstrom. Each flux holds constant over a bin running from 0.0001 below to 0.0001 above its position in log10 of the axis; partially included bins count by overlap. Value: -0.011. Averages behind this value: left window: 13.8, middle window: 13.8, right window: 13.6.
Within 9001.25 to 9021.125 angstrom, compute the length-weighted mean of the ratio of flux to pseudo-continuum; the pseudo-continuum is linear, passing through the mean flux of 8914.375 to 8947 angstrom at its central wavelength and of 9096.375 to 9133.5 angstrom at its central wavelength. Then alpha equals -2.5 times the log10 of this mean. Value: 0.03 mag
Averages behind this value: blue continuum 14.4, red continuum 14.1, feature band 13.9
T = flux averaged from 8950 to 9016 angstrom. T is 13.9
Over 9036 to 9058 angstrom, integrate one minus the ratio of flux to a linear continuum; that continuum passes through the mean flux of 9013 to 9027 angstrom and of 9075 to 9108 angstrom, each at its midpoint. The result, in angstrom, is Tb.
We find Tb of -0.6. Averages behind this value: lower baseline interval 13.6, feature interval 14.2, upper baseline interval 14.2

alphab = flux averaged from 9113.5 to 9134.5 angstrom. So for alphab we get 14.1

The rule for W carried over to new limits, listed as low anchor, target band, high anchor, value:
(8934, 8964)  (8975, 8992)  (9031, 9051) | 0.013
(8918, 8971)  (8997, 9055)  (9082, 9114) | 0.015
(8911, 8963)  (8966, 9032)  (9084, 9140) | 0.024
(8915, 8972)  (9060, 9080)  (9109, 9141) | -0.024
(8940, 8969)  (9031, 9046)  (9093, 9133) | -0.016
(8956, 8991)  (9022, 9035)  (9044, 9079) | 0.037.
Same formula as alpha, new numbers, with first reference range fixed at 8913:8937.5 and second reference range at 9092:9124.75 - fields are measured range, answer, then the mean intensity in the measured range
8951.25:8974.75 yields 0.03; 14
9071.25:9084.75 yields -0.02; 14.5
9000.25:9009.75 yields 0.02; 14.1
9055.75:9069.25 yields -0.02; 14.4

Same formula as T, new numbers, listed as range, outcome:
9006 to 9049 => 14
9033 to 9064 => 14.3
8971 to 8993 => 14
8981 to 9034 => 13.8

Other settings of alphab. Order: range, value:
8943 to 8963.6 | 13.8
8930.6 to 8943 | 14.2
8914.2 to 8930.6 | 14.7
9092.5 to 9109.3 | 14.4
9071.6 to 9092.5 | 14.2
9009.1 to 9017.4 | 13.7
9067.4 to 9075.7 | 14.3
